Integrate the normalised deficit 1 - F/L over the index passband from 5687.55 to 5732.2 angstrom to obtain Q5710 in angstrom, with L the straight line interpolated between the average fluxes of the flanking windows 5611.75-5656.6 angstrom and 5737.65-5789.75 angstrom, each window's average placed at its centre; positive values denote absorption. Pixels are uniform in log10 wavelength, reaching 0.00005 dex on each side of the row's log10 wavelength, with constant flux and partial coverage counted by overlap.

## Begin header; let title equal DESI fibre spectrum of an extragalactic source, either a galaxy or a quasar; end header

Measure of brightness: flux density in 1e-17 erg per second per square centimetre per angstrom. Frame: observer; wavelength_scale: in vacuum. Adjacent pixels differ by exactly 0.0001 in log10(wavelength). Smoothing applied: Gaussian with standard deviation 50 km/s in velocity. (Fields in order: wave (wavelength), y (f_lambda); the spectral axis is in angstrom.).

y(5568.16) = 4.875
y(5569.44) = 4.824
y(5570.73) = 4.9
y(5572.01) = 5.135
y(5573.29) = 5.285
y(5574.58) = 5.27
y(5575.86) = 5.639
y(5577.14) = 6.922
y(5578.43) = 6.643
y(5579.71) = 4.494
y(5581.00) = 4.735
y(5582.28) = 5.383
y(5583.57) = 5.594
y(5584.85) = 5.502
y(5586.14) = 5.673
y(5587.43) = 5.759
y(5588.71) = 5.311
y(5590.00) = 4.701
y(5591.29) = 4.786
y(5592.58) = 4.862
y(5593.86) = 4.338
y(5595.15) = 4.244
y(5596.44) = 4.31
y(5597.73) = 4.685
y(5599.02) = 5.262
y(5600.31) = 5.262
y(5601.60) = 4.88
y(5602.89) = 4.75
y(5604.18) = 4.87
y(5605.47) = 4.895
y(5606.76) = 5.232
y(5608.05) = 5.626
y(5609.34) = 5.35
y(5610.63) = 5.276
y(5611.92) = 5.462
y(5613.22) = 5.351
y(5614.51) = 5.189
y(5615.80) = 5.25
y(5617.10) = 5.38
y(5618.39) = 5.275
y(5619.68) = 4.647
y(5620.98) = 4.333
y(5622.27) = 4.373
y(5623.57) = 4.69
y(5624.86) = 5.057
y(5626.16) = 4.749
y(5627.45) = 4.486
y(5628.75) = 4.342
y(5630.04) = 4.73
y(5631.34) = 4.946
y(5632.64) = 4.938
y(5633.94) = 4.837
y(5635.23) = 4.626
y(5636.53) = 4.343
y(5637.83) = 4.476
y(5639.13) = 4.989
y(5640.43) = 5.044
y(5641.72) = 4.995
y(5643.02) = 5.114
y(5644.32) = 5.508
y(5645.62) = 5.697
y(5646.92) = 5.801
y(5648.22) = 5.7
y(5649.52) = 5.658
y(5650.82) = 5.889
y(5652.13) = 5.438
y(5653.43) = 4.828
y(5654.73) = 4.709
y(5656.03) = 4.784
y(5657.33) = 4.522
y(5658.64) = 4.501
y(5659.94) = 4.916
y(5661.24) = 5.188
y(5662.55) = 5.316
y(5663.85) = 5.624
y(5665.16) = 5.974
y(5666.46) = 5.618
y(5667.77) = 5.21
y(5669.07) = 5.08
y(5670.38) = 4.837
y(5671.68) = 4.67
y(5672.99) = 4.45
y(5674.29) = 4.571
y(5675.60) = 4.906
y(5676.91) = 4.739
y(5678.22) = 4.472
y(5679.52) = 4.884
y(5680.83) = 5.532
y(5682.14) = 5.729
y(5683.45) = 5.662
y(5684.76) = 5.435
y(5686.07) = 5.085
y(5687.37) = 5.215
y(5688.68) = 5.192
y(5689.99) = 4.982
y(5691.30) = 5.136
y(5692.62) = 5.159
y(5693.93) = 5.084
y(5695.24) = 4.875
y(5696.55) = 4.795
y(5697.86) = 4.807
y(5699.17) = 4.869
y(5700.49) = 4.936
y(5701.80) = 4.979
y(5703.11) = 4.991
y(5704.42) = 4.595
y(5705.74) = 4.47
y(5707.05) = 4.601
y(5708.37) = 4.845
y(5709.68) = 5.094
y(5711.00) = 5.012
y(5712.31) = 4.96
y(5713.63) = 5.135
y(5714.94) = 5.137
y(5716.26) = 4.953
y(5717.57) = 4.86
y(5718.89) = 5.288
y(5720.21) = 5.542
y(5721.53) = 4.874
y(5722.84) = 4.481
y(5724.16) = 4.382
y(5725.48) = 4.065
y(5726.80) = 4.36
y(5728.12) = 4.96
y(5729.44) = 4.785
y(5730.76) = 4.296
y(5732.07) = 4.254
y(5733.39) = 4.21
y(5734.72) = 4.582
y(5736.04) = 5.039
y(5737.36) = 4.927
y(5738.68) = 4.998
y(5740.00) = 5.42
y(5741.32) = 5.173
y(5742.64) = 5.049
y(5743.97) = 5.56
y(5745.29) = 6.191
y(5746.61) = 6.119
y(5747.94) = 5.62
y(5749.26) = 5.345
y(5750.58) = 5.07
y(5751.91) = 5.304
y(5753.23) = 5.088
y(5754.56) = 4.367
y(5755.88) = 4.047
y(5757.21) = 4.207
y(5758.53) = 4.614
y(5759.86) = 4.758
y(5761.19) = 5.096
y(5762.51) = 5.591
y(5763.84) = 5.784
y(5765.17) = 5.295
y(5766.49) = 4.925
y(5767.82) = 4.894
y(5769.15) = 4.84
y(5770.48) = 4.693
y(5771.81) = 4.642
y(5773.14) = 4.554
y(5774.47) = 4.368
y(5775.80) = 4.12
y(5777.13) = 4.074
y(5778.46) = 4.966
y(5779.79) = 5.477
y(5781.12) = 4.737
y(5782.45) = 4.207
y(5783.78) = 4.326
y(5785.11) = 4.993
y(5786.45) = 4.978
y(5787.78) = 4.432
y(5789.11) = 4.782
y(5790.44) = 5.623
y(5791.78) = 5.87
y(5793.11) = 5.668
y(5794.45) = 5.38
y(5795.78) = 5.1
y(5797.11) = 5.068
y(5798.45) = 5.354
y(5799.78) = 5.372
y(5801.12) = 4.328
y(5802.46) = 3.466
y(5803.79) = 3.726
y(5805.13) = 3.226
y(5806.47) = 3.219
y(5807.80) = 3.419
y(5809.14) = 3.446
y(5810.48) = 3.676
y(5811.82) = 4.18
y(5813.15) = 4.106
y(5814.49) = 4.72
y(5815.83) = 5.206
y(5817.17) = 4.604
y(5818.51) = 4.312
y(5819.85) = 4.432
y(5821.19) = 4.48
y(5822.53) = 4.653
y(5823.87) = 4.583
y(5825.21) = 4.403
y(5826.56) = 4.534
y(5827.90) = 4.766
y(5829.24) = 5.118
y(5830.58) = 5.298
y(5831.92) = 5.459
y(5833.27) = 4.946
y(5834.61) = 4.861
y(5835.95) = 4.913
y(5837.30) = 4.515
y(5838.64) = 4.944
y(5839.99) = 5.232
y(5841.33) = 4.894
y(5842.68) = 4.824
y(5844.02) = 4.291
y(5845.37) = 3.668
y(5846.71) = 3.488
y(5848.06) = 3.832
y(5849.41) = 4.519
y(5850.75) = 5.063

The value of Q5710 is 1.03 angstrom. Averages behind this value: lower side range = 5.01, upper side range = 4.94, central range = 4.86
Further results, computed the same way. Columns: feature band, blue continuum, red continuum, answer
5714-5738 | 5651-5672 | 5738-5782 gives 1.46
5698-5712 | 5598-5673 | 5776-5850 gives 0.09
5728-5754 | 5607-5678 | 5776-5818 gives -2.01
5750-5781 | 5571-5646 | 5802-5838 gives -1.72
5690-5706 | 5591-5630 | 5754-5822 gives -0.47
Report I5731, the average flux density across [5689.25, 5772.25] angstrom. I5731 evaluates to 4.94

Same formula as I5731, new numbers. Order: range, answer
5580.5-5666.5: 5.05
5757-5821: 4.64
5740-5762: 5.11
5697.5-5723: 4.93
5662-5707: 5.05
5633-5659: 5.08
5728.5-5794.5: 4.94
